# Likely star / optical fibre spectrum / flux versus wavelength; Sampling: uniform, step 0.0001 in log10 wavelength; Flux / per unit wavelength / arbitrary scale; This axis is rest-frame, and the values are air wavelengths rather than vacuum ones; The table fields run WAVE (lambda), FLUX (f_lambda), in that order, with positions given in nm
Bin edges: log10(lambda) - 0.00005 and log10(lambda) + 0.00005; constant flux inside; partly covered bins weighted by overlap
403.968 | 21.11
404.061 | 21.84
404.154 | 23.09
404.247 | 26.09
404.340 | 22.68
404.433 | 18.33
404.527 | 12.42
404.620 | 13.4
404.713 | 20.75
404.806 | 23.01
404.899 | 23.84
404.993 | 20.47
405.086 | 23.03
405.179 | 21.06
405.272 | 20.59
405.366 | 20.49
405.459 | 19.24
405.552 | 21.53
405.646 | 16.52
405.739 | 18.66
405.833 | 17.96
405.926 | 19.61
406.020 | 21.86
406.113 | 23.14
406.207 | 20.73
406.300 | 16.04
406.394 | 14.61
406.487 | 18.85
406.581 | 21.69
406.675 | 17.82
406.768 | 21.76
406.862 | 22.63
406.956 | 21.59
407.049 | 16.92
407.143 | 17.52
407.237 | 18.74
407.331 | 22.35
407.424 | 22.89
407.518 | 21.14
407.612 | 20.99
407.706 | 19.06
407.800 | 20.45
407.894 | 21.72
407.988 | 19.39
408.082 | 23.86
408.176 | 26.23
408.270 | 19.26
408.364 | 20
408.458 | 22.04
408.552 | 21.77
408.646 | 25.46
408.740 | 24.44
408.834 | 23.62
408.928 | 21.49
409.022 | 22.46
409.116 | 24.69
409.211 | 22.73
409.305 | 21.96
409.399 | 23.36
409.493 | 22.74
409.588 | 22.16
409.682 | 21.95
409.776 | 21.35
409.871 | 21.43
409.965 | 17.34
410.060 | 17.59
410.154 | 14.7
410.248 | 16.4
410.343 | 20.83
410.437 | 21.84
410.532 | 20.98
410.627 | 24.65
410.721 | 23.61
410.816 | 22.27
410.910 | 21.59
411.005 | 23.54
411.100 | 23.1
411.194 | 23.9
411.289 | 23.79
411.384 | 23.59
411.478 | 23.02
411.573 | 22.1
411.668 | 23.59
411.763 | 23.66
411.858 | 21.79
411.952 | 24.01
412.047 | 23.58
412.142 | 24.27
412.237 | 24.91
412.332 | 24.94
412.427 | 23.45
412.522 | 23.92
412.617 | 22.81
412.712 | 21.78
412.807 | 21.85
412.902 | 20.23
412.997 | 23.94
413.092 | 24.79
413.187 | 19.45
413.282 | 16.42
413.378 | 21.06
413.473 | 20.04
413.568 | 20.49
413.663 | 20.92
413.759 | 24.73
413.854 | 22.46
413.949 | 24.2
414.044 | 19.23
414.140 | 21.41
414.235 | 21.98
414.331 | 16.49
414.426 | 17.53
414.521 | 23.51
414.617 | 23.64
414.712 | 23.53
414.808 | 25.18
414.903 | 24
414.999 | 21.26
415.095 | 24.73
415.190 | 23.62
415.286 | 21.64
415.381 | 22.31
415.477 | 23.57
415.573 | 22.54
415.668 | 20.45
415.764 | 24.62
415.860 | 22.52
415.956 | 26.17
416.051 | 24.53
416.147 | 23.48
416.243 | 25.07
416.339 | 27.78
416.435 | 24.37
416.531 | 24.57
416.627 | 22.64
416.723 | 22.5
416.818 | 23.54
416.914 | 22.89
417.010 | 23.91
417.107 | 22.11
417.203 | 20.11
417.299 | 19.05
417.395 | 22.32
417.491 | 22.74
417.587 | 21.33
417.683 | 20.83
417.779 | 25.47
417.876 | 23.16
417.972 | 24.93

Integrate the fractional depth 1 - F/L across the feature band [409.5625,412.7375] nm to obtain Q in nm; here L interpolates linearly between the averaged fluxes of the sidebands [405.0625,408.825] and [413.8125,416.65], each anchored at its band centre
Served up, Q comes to -0.05 nm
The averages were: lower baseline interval 20.6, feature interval 22.2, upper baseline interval 23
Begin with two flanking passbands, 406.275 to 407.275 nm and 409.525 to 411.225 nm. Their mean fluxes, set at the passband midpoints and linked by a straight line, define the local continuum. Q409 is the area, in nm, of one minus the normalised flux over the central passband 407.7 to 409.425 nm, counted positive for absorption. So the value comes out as -0.20 nm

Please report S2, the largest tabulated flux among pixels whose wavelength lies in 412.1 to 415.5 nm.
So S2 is 25.18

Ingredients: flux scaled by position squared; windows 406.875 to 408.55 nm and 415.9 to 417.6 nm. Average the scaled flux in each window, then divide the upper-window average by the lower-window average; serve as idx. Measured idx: 1.17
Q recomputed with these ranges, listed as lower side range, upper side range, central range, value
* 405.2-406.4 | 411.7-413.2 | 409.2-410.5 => 0.079 nm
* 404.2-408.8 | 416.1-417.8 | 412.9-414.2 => 0.045 nm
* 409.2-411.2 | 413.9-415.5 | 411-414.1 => -0.116 nm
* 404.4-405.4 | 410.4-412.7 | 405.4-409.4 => 0.043 nm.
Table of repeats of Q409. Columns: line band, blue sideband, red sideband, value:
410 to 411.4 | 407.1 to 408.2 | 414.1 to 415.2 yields 0.01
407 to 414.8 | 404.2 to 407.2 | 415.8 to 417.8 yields -0.16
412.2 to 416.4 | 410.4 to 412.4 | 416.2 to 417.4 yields 0.12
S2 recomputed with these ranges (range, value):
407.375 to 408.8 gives 26.23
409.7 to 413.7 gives 24.94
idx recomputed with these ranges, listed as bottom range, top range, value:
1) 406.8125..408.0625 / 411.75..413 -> 1.16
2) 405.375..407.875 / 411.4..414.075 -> 1.17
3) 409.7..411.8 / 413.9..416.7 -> 1.09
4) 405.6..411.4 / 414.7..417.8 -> 1.14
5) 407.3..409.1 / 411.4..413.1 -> 1.07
